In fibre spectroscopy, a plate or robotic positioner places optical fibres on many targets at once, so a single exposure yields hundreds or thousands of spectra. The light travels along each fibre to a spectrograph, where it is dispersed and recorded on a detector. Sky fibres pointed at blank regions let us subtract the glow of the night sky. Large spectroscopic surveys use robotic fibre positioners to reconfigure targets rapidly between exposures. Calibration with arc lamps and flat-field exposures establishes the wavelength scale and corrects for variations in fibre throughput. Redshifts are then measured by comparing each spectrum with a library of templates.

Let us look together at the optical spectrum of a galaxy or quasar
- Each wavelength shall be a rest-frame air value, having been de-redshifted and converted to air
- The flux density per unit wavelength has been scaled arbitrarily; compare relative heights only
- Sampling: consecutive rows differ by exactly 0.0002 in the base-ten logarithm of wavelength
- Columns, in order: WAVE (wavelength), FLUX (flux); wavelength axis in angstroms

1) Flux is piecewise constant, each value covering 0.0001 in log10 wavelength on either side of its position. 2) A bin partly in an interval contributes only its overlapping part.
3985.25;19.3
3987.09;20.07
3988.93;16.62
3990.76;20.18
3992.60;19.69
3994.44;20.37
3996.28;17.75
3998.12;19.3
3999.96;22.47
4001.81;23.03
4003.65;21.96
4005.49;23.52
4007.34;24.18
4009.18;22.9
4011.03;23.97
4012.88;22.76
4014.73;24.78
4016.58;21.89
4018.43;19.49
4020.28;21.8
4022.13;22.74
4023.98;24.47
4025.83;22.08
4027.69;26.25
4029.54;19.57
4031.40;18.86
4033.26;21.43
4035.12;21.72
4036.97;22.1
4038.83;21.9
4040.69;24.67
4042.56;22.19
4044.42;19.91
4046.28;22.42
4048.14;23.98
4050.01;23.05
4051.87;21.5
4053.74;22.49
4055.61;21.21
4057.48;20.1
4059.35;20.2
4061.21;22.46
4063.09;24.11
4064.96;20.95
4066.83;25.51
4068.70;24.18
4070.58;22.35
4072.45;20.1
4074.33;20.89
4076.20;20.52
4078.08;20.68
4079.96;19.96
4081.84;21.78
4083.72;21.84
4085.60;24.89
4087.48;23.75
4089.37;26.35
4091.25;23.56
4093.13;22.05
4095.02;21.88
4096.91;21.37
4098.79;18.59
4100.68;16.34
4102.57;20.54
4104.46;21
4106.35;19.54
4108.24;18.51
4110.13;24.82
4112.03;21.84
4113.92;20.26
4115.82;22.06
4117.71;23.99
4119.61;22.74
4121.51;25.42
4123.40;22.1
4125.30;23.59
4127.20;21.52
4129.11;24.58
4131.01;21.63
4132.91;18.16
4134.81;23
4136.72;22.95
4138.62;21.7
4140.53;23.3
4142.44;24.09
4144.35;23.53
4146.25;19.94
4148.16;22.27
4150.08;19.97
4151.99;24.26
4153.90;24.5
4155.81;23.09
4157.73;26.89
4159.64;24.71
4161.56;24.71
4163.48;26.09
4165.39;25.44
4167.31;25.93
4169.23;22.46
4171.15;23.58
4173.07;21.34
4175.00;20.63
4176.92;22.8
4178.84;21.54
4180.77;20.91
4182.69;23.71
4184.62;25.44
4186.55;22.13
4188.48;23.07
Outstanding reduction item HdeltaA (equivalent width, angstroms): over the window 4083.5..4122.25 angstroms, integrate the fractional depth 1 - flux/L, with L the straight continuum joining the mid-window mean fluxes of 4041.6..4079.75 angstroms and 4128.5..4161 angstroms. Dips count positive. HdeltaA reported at 0.7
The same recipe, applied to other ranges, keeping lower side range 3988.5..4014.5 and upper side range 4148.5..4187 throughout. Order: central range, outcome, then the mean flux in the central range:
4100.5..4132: 1.33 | 21.9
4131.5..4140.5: 0.57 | 21.7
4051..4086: 0.76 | 21.8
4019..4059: -0.18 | 22.1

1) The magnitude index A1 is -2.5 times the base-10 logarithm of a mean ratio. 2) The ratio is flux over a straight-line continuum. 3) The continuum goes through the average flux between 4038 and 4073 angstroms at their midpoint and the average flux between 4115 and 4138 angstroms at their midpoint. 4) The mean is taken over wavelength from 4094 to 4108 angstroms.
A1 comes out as 0.138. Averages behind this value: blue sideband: 22.3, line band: 19.8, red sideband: 22.6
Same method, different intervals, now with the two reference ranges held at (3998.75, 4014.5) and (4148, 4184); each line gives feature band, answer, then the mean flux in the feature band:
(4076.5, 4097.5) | 0.037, 22.5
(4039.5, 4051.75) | 0.027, 22.6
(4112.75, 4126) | 0.023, 22.9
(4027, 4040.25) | 0.069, 21.7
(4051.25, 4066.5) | 0.069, 21.8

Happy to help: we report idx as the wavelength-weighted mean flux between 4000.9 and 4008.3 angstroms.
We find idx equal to 23.2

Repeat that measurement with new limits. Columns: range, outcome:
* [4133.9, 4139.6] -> 22.5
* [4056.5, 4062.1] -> 20.9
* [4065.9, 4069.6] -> 24.9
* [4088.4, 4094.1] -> 24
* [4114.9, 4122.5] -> 23.6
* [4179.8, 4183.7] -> 22.3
